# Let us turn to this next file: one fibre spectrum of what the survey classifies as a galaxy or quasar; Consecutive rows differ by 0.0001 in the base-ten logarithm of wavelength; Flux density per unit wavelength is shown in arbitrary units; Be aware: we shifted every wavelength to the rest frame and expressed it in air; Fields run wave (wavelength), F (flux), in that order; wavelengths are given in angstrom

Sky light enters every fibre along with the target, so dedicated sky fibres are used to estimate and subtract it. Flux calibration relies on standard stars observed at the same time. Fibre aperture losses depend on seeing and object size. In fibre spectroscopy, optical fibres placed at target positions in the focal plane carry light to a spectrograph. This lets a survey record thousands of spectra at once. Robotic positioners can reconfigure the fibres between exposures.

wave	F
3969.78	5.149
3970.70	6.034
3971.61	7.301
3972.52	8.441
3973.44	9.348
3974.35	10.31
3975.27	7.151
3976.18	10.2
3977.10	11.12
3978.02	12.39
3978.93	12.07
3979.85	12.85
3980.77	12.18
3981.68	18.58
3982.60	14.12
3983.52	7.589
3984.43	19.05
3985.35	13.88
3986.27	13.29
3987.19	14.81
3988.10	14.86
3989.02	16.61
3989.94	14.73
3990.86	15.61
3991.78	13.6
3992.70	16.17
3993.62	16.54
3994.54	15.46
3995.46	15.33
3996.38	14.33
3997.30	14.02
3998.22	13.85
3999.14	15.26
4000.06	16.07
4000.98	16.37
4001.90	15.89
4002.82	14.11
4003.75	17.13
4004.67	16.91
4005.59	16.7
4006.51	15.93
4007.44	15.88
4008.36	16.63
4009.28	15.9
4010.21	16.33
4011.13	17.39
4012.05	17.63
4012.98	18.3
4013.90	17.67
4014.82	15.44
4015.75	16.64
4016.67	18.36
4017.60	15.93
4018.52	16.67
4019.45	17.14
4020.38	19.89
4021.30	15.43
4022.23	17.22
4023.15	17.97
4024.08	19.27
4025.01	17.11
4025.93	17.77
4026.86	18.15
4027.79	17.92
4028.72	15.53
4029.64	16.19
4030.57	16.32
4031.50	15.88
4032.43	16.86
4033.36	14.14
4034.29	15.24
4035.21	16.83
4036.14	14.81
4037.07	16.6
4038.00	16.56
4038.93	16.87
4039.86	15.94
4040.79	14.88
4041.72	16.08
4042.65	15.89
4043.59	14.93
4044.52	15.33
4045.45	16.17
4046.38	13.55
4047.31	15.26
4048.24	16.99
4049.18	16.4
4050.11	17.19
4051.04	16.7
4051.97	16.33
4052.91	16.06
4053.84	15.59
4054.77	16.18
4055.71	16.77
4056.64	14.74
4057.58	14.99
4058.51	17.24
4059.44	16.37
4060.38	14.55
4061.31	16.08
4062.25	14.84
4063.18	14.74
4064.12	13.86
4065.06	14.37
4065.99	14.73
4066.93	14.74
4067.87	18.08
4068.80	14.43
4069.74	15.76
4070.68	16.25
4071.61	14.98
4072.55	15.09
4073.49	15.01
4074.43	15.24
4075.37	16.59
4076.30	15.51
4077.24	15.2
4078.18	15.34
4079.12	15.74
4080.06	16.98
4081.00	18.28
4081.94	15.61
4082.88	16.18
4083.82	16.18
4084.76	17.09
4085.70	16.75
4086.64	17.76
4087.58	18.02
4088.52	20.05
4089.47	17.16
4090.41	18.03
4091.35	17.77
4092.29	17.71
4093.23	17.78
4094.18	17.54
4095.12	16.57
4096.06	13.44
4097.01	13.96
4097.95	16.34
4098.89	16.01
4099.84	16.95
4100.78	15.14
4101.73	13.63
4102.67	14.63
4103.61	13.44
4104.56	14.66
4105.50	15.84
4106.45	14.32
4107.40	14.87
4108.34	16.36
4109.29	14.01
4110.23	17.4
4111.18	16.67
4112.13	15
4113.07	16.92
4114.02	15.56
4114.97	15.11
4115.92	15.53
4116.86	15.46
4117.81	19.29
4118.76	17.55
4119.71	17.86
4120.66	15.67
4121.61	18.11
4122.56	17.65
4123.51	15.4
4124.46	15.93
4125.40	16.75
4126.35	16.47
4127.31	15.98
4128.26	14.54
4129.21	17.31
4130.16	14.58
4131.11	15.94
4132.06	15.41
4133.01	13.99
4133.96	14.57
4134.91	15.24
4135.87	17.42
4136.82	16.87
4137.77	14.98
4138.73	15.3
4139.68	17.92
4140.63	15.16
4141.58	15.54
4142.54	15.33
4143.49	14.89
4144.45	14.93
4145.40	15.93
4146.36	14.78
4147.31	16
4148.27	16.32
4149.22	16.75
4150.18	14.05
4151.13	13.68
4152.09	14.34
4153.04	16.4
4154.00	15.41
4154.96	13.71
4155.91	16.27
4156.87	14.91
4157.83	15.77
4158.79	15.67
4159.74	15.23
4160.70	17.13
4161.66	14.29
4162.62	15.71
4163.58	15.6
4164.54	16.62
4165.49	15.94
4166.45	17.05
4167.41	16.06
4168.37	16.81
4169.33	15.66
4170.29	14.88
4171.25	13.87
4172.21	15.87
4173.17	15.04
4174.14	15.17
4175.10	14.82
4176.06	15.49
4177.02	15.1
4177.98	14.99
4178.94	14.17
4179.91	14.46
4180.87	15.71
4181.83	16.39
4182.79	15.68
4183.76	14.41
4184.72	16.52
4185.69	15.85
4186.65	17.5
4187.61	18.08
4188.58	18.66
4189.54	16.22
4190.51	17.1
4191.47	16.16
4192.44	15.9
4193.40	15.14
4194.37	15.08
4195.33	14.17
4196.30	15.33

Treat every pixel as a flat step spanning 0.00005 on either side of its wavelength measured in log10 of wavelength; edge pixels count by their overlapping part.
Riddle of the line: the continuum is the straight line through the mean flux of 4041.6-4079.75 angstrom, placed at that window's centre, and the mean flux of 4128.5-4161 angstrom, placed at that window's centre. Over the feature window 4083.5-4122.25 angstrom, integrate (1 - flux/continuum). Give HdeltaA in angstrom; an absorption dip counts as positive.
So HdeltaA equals -1.85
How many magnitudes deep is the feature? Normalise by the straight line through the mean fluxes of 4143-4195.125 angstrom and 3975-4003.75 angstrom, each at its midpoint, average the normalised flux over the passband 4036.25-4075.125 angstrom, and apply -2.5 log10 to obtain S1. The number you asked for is -0.07 mag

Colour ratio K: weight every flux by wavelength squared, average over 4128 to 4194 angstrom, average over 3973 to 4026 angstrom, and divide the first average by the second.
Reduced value 1.11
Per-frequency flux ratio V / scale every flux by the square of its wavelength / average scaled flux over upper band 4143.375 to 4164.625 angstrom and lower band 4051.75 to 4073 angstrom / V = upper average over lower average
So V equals 1.0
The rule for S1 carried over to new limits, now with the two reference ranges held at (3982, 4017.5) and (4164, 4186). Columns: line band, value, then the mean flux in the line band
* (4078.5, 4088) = -0.08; 16.8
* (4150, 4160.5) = 0.03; 15.1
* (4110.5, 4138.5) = -0.04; 16.1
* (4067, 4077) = 0.00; 15.7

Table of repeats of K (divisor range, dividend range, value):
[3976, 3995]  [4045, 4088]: 1.17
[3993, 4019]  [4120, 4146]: 1.04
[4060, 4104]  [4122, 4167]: 1.01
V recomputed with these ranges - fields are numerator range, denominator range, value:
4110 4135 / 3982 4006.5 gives 1.14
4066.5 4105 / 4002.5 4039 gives 1.00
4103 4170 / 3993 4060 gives 1.02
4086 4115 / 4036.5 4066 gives 1.05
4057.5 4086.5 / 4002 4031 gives 0.96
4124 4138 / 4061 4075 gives 1.07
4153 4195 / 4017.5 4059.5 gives 1.03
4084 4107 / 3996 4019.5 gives 1.05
